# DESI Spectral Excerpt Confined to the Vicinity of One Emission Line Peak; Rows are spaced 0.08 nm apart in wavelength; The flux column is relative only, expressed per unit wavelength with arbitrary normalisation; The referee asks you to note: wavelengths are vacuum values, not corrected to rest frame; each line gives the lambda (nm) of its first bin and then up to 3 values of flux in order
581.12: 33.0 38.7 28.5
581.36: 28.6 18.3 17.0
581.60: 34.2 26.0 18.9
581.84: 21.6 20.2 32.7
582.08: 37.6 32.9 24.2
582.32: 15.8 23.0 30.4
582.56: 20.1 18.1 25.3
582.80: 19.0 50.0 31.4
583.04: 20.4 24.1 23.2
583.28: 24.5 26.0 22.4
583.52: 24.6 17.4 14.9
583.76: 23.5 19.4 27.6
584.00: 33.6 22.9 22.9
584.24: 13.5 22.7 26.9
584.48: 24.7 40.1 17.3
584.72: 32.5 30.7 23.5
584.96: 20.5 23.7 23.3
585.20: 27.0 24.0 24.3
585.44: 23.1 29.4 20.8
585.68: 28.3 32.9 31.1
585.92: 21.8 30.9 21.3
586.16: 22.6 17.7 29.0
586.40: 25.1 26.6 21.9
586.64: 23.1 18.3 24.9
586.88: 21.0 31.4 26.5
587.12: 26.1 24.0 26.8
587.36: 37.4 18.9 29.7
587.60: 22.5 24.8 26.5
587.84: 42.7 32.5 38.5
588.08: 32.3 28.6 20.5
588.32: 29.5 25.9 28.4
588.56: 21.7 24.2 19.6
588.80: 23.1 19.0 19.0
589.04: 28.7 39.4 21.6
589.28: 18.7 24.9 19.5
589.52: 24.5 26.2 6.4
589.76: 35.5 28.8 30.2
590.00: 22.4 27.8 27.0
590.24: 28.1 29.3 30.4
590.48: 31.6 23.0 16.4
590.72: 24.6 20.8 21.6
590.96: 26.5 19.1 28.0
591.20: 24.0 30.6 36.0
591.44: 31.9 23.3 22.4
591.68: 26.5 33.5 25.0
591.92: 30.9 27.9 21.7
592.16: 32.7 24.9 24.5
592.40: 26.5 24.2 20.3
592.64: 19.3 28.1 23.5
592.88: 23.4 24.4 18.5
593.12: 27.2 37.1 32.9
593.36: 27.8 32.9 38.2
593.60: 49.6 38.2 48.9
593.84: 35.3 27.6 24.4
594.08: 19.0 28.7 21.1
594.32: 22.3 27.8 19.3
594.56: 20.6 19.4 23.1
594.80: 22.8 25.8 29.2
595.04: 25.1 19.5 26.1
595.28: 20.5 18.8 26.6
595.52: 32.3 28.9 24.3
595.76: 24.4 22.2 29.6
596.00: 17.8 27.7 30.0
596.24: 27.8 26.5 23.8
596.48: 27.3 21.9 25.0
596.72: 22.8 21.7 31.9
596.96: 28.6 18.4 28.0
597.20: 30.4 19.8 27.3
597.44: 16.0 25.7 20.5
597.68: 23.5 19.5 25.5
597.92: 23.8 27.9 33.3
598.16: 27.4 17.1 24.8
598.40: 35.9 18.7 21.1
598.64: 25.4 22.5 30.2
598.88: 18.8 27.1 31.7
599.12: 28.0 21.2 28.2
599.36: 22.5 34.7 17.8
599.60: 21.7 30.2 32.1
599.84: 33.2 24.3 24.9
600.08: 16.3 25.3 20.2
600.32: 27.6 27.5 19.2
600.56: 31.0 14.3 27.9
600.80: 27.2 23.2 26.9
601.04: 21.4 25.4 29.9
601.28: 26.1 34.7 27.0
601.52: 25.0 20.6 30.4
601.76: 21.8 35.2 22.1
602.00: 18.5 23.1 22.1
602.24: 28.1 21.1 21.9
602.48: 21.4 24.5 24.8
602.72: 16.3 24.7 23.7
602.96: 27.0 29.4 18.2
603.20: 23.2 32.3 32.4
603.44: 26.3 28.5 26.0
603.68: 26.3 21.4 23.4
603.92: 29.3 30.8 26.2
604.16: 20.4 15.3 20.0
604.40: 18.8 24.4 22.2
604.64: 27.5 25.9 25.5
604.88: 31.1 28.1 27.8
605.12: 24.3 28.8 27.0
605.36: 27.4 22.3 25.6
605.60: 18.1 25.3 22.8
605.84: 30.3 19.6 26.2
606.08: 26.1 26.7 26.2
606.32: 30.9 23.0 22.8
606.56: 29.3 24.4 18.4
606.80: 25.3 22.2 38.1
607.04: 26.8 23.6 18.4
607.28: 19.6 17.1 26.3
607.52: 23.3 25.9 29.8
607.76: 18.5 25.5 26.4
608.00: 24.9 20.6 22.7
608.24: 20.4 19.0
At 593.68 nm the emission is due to [O III] 5007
